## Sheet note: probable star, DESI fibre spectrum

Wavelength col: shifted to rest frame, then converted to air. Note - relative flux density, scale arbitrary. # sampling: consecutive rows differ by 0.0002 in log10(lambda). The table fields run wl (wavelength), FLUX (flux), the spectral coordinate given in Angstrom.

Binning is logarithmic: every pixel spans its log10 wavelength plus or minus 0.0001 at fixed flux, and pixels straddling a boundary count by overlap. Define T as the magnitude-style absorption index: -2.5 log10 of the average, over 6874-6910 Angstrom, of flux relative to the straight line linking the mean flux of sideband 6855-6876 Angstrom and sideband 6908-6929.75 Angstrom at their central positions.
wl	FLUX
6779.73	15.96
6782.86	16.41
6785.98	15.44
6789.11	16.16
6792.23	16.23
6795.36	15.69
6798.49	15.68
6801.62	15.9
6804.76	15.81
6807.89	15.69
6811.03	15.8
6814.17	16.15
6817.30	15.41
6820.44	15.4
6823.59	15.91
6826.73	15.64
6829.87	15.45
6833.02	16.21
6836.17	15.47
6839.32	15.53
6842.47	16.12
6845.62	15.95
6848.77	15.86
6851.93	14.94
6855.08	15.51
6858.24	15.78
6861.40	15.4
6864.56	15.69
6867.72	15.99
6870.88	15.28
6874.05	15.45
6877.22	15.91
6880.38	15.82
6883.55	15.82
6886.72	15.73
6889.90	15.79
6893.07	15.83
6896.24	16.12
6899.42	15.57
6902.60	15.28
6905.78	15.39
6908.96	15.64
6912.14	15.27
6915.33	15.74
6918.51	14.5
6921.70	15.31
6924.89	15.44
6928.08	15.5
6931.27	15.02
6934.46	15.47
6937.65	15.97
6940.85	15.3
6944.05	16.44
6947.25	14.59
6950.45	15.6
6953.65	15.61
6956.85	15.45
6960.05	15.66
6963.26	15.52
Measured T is -0.02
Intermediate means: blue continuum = 15.6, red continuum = 15.3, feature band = 15.7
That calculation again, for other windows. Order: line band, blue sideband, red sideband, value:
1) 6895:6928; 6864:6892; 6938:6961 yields 0.02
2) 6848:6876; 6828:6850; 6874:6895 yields 0.02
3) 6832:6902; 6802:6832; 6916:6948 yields -0.01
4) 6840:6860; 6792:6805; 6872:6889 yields 0.01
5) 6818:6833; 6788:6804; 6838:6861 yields 0.01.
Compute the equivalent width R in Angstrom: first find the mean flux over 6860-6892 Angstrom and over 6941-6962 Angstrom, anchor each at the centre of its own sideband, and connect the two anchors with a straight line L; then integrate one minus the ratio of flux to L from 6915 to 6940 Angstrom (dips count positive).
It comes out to 0.4 Angstrom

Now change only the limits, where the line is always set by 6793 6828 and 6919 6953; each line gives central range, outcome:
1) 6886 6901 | -0.26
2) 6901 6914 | 0.09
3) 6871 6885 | -0.11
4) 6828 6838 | -0.01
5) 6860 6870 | -0.04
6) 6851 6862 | 0.14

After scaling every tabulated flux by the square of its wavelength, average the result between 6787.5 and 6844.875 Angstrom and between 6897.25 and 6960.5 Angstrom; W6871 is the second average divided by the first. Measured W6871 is 1.0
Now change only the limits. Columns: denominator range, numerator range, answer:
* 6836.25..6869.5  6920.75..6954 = 1.01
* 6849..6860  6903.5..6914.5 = 1.01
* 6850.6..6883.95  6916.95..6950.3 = 1.00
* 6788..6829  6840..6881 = 1.01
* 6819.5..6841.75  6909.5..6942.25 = 1.01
